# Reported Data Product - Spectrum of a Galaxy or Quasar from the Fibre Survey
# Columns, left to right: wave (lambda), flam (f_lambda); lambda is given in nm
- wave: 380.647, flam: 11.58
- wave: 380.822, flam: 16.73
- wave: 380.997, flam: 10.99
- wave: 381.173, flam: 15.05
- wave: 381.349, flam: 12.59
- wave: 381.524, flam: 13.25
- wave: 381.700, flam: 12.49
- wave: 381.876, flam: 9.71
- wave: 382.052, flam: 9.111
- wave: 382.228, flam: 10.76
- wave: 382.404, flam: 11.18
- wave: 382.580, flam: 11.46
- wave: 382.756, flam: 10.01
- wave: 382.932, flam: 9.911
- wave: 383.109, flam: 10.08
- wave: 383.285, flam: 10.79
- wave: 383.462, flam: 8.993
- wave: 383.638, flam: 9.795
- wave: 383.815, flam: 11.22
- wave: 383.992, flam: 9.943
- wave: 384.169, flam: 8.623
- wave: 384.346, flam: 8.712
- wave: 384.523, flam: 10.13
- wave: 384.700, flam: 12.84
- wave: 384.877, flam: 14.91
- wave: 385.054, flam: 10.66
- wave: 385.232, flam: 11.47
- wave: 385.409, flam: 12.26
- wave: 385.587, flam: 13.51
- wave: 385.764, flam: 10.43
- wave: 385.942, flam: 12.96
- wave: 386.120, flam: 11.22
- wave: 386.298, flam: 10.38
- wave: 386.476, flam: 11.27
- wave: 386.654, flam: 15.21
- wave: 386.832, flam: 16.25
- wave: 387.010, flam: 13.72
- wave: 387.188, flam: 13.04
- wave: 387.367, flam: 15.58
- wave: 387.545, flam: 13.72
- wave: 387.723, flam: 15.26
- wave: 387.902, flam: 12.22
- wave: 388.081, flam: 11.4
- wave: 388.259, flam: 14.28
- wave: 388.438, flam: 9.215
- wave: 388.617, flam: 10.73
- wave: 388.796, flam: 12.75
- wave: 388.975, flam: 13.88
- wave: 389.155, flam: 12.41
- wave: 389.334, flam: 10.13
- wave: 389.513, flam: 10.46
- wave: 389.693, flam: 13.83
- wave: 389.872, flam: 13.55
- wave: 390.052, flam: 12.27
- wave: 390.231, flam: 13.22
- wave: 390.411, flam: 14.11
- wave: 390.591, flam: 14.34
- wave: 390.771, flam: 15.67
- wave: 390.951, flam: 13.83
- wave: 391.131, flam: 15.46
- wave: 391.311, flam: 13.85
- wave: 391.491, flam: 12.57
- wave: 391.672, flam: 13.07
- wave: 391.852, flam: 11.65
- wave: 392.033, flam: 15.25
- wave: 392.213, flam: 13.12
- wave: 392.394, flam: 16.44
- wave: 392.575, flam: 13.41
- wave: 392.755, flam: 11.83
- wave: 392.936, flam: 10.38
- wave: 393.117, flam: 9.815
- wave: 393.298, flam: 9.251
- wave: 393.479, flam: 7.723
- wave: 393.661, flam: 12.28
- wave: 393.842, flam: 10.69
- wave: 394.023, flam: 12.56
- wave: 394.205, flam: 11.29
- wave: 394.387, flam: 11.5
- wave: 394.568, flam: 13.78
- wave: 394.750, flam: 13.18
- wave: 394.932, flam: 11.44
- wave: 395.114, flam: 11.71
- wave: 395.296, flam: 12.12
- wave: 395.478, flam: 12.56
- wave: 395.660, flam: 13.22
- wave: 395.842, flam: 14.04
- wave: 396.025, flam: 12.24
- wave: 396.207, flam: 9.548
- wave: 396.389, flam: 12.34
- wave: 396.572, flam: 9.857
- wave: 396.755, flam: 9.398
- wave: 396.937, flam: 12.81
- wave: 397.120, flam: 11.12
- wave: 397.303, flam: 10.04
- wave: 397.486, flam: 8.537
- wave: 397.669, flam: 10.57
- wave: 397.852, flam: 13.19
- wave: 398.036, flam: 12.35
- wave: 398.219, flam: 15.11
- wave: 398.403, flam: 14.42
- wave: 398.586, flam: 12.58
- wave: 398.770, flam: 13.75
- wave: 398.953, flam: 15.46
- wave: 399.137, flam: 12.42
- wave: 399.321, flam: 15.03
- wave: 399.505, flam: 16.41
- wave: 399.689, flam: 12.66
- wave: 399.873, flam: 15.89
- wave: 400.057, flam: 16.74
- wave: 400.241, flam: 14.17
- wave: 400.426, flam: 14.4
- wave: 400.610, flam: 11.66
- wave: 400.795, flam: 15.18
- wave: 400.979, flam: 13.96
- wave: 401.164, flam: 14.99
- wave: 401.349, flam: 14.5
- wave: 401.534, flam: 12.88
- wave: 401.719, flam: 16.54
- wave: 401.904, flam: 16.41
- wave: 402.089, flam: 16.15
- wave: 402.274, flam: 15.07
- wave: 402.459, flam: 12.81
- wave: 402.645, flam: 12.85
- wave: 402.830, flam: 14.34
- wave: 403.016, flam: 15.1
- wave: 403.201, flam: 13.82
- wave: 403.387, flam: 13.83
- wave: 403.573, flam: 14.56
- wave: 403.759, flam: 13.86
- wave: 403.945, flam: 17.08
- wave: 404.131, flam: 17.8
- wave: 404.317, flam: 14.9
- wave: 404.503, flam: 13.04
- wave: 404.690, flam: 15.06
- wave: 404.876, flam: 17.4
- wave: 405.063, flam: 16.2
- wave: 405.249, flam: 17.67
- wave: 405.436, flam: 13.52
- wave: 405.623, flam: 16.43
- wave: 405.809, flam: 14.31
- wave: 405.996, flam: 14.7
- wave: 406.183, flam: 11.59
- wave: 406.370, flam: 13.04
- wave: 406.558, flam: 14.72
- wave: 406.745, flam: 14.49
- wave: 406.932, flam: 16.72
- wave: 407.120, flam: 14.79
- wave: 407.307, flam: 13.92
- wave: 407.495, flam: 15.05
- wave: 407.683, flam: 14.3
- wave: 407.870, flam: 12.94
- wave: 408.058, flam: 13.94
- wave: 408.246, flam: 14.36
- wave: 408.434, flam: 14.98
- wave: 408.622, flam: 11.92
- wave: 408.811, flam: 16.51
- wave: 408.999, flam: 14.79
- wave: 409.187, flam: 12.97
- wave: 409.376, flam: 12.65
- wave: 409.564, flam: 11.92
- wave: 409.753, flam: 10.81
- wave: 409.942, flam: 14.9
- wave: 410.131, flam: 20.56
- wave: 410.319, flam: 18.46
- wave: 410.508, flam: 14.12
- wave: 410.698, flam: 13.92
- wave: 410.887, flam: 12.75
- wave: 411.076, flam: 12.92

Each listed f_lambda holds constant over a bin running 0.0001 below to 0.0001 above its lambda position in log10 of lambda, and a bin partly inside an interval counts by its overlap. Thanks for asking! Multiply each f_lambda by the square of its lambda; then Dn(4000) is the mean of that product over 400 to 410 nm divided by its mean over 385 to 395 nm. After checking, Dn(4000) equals 1.24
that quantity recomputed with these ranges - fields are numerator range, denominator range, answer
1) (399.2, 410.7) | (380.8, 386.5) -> 1.45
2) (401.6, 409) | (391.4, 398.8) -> 1.30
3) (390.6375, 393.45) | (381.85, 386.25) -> 1.24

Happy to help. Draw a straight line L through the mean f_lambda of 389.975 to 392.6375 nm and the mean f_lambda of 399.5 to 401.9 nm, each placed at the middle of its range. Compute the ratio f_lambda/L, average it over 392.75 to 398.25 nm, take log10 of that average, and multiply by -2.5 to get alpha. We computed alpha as 0.23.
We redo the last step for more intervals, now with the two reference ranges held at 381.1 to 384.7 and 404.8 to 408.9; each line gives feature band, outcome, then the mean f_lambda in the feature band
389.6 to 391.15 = -0.17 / 14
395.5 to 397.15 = 0.11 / 11.7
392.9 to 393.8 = 0.25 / 9.9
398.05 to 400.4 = -0.08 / 14.5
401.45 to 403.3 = -0.05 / 14.6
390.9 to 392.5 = -0.14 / 13.9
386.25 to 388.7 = -0.14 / 13.1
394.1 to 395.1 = 0.04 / 12.2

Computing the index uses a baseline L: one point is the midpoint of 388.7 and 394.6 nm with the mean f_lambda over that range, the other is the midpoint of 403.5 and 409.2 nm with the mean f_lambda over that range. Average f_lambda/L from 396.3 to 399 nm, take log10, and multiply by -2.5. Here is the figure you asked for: 0.12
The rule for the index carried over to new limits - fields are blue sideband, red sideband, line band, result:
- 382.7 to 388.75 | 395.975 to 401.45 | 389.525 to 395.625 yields -0.015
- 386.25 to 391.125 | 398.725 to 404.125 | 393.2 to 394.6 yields 0.240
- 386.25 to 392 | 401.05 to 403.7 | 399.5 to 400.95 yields -0.015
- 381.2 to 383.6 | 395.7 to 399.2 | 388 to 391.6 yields -0.126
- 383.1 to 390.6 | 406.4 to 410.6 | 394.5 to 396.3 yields 0.060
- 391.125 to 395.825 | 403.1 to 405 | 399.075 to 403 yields -0.017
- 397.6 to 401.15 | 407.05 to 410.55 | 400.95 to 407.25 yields -0.047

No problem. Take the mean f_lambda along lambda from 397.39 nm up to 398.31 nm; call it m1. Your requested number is 11.9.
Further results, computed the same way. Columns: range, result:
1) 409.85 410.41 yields 18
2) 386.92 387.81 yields 14.3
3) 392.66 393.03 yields 11.1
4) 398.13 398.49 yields 14.7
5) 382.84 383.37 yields 10.3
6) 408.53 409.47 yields 13.8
